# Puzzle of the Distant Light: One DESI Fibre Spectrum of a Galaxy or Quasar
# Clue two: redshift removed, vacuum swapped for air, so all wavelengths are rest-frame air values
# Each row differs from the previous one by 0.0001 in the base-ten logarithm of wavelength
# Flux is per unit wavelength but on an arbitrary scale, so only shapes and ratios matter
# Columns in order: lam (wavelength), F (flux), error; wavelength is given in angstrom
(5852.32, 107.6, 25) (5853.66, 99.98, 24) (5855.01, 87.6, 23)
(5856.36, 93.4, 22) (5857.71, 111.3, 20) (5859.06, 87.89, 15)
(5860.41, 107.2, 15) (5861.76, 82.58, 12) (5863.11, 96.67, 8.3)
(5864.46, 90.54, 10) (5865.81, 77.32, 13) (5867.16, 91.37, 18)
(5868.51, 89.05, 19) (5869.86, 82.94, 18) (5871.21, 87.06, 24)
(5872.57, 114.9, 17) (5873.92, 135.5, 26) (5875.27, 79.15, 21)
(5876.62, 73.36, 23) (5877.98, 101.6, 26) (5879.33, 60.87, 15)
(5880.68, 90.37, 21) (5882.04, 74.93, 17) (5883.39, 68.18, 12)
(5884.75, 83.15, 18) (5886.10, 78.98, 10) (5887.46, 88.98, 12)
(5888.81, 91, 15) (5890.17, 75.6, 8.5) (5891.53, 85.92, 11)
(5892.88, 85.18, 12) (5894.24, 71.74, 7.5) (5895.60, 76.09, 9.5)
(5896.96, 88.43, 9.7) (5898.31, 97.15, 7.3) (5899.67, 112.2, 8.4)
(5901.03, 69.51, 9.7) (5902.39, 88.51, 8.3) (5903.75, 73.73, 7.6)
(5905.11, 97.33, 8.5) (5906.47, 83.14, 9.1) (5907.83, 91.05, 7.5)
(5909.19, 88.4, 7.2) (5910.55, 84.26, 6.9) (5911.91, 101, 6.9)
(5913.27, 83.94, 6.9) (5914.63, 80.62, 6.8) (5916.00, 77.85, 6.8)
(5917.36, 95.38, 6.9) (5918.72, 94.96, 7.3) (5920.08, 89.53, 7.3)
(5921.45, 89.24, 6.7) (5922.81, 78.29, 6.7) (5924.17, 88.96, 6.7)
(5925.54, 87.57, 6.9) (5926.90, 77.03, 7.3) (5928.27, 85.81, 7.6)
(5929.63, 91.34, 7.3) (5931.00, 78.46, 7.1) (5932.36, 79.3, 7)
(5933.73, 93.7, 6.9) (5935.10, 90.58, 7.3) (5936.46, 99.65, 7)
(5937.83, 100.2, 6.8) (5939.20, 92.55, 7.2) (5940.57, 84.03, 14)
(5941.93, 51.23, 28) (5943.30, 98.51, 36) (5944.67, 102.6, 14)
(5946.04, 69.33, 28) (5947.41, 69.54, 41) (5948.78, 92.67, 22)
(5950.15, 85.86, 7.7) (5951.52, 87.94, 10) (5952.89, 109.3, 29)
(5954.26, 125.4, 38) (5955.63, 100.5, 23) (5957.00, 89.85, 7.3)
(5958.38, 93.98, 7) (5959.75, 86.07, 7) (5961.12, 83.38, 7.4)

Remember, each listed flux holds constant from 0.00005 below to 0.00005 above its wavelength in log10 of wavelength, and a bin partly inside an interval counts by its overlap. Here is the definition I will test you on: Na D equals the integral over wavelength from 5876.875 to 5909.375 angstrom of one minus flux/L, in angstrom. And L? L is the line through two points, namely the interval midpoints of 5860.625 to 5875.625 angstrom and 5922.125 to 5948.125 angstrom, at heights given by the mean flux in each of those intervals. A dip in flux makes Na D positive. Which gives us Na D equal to 2.4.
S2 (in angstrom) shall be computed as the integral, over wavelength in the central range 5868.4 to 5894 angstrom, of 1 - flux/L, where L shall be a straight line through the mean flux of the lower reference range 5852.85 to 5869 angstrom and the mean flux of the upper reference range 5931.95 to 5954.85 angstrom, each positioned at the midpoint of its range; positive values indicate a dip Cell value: 1.67 angstrom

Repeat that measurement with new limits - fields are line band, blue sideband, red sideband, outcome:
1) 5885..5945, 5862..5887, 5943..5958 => 2.68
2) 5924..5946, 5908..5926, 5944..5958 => 0.89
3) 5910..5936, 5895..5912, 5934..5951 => 0.15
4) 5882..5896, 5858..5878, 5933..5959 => 1.88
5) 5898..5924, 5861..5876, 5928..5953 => 0.45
